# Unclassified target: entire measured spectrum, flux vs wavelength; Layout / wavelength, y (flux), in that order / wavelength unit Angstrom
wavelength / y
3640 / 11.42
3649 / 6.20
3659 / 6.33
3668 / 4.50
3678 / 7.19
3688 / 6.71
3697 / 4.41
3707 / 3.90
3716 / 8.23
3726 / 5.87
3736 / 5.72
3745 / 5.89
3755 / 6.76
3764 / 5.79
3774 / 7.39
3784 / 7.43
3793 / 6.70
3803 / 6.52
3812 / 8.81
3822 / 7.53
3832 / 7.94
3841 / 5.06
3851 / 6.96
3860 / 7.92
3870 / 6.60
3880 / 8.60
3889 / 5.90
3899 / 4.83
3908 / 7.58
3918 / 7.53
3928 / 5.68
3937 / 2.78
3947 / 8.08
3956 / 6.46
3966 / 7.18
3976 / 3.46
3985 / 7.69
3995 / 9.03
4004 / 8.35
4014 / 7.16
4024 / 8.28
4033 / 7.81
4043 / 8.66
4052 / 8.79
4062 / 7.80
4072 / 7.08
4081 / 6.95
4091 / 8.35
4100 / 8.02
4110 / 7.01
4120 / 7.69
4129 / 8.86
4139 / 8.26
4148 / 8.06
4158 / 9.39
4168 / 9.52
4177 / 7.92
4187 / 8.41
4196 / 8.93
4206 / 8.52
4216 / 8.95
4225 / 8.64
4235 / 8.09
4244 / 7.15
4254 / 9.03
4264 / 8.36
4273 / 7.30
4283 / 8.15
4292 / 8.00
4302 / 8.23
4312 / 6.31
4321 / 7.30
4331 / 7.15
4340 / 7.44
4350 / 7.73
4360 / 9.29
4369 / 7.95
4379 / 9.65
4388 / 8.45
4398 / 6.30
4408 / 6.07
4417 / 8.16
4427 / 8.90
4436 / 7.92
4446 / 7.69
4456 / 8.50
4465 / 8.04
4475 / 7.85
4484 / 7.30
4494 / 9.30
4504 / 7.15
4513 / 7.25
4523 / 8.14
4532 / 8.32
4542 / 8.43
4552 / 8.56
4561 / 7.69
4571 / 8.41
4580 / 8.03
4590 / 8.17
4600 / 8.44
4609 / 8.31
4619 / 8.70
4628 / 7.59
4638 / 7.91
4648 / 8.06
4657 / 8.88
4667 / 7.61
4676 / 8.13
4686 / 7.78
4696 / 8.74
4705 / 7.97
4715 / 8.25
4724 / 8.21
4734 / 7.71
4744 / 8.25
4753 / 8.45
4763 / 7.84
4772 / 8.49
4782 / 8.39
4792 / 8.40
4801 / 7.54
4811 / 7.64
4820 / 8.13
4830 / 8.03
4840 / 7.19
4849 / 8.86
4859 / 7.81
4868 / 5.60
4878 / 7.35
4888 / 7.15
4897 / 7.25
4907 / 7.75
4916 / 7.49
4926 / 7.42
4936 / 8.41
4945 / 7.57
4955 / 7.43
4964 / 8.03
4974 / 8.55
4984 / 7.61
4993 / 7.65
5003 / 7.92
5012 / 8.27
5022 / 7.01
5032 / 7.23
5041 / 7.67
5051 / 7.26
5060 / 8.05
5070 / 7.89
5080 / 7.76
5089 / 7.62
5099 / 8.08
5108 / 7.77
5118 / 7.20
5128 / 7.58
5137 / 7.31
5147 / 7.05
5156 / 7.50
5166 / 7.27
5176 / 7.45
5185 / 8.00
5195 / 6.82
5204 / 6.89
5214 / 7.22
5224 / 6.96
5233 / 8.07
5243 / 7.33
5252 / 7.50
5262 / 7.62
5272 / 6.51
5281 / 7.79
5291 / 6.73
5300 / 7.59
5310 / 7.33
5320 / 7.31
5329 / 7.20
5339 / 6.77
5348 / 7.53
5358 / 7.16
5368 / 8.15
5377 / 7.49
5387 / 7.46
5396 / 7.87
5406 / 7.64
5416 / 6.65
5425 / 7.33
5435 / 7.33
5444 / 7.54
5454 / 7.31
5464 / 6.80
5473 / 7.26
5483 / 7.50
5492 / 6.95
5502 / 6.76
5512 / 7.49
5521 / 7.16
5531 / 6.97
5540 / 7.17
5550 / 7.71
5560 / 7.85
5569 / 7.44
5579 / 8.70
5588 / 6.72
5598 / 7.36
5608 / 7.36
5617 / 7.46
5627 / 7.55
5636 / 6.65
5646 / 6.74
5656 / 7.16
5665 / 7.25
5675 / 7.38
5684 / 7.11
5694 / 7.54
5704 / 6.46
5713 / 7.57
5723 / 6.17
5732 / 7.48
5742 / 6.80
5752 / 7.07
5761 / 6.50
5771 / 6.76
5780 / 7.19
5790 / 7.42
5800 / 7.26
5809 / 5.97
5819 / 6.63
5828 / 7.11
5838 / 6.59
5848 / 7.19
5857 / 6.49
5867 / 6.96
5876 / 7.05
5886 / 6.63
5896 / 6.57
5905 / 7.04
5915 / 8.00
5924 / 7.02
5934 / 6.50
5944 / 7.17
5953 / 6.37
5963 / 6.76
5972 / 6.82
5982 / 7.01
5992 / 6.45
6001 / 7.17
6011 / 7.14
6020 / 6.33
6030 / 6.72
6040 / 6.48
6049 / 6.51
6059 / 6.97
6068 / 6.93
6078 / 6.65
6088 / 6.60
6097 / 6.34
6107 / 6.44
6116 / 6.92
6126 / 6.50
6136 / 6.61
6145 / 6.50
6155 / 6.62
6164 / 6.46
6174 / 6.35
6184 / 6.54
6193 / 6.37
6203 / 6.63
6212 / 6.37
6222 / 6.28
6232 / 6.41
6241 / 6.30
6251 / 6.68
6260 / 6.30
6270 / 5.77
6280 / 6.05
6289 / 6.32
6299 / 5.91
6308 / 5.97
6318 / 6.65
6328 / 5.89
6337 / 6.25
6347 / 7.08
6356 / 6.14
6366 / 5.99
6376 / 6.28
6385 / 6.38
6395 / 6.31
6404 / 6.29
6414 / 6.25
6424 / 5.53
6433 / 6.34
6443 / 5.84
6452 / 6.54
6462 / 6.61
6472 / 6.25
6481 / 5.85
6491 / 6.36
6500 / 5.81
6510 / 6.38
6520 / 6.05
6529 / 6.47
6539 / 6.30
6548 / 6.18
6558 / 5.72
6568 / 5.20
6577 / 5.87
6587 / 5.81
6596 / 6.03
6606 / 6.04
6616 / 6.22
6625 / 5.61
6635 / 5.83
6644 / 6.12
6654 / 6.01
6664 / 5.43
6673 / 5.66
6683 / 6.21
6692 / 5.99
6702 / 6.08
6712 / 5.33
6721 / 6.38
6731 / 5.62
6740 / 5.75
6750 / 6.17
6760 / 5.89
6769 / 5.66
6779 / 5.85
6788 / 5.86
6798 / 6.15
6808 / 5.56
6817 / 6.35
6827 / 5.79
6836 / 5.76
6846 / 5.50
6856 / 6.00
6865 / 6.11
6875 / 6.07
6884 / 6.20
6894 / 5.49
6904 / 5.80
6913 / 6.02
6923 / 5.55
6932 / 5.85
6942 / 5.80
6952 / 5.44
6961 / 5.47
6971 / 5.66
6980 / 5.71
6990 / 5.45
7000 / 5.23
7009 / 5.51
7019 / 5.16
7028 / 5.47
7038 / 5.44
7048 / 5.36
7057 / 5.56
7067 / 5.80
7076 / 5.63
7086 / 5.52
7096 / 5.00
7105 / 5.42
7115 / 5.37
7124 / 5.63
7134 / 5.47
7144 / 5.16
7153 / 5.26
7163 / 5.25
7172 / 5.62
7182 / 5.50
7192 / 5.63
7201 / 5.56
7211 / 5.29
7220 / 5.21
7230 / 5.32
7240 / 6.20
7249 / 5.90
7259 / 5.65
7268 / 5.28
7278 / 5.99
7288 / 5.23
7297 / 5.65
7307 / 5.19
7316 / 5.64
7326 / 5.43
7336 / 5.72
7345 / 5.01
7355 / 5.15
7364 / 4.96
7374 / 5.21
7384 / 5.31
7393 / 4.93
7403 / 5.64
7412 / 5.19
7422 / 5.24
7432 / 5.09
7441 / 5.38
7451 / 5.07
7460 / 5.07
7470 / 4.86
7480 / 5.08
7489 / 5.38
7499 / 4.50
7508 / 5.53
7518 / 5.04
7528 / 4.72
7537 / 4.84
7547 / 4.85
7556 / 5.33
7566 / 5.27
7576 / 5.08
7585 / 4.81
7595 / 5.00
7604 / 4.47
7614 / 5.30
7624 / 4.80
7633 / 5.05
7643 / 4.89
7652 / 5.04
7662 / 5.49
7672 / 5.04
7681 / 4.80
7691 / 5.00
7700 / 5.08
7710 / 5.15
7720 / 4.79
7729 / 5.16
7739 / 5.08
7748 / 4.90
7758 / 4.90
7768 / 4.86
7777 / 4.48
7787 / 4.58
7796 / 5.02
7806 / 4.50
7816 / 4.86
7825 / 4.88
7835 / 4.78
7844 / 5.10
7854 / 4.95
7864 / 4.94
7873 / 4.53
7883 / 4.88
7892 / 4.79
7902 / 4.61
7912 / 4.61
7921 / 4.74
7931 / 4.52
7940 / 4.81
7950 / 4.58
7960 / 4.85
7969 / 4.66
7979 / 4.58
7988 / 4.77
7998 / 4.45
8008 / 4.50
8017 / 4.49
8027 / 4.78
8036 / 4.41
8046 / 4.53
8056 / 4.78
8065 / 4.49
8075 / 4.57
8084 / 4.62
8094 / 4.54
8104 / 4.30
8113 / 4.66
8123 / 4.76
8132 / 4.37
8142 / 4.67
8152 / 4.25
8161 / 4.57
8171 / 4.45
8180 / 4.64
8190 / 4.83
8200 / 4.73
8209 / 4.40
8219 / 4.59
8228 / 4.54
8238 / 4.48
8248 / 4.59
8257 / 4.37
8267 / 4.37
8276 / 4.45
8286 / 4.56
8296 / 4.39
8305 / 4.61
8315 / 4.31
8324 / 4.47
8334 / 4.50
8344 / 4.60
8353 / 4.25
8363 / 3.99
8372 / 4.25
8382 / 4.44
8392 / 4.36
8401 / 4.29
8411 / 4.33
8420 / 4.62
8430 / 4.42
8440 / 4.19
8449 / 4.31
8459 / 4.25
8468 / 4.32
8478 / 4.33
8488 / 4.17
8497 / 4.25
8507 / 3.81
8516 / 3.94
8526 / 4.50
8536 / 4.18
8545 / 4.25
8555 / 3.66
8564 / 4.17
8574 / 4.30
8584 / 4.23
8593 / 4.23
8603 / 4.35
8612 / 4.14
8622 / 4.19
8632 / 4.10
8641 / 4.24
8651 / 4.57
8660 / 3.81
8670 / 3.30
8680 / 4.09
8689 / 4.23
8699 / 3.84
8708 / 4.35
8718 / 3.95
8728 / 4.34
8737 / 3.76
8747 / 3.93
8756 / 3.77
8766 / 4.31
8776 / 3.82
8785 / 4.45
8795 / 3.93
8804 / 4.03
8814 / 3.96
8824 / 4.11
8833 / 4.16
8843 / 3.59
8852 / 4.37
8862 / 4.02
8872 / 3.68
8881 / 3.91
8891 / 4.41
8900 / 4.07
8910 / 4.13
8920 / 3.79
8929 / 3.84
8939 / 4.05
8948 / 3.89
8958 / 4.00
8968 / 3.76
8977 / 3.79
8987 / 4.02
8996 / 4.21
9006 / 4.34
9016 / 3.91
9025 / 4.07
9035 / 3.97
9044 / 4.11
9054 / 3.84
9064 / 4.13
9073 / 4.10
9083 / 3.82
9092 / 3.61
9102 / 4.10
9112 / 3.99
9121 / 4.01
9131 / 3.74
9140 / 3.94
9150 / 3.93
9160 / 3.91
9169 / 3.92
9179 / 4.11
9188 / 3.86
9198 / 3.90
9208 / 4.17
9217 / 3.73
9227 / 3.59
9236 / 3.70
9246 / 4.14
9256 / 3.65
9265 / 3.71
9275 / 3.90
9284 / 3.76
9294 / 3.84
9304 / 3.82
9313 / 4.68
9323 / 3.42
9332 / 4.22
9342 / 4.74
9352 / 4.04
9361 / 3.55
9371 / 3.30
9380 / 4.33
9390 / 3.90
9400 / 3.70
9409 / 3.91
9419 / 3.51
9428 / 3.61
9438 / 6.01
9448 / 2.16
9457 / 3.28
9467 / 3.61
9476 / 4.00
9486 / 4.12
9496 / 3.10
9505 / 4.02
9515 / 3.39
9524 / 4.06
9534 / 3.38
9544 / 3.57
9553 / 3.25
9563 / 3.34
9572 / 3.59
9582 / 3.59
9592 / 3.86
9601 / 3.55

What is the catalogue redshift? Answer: 0.001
